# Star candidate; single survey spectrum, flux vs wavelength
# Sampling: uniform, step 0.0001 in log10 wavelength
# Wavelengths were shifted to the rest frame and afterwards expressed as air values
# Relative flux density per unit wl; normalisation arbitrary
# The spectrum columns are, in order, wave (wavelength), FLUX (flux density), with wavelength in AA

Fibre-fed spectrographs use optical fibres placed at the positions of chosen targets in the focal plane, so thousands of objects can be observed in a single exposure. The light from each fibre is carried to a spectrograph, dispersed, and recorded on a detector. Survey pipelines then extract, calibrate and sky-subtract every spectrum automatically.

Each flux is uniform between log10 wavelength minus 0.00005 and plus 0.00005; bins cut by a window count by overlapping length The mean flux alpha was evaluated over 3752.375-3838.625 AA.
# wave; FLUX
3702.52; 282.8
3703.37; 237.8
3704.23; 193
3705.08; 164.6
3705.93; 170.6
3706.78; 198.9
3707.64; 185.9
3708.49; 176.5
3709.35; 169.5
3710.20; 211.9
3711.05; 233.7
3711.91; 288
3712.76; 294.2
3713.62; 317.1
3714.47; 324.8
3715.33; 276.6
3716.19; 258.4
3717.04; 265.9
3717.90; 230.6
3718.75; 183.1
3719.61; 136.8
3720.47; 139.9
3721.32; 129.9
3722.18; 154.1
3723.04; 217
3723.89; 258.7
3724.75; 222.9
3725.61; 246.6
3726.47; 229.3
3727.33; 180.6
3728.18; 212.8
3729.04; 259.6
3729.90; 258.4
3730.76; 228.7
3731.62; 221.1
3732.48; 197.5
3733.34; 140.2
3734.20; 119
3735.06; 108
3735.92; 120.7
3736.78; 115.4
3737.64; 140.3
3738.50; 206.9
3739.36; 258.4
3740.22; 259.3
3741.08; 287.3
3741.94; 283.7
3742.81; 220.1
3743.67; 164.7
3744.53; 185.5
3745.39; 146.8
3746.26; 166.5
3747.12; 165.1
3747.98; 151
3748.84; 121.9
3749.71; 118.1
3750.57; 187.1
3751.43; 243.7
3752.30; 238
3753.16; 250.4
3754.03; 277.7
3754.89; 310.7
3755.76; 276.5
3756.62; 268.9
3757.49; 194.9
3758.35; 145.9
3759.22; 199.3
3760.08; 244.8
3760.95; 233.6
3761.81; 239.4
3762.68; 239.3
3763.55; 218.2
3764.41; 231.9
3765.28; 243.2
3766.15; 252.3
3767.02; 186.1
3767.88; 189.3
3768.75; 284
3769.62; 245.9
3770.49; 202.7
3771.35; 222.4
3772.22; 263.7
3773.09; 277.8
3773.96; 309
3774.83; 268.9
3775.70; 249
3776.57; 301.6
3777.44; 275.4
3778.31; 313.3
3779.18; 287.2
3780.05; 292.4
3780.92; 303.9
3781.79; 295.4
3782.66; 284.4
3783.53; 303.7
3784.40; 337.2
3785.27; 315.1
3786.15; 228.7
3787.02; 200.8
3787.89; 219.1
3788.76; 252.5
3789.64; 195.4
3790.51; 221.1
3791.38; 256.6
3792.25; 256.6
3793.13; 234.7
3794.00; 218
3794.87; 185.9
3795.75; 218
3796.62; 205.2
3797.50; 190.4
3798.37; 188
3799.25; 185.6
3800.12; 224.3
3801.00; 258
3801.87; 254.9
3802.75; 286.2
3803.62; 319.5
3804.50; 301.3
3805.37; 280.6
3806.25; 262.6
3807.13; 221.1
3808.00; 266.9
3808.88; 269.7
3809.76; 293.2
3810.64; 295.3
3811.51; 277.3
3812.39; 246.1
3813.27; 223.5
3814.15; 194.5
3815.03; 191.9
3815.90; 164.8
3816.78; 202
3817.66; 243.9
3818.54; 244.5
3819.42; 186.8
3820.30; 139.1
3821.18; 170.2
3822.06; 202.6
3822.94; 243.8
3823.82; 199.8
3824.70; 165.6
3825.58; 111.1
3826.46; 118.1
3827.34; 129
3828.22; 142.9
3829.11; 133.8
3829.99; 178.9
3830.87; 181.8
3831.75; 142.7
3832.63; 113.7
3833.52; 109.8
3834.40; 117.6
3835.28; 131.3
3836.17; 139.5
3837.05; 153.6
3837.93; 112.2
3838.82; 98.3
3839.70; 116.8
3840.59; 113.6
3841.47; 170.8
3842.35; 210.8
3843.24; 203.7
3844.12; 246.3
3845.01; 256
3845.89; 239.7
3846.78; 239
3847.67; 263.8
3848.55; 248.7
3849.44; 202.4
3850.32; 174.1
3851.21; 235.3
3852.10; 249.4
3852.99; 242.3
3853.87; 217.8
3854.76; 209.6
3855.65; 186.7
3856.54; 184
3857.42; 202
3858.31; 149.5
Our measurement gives 225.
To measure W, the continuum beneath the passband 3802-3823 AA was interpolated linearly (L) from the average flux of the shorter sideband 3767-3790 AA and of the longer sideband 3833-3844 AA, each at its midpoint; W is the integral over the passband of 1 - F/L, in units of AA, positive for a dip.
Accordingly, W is -4.5 AA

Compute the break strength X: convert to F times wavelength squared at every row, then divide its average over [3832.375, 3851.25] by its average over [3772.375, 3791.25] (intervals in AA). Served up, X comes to 0.7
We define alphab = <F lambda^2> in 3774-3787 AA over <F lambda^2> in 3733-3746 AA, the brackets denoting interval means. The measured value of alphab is 1.60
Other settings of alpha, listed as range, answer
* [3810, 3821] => 218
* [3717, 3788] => 224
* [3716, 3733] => 211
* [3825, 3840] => 132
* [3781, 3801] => 239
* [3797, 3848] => 199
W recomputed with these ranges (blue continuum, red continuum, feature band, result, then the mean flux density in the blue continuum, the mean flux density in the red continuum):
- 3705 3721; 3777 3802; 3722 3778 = 4.2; 223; 248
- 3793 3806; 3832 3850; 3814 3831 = 2.2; 237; 174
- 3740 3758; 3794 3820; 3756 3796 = -4.2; 214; 236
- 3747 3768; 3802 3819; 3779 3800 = -0.5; 218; 252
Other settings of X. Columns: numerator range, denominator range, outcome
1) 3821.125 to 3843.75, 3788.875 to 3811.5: 0.63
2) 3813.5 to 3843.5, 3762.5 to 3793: 0.64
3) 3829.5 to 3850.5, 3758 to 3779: 0.74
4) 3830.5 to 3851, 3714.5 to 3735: 0.89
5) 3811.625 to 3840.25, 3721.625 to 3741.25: 0.87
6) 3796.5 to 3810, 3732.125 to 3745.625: 1.40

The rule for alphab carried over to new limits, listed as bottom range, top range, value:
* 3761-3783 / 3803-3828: 0.87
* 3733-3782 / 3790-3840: 0.92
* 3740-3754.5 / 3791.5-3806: 1.21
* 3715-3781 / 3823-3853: 0.83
